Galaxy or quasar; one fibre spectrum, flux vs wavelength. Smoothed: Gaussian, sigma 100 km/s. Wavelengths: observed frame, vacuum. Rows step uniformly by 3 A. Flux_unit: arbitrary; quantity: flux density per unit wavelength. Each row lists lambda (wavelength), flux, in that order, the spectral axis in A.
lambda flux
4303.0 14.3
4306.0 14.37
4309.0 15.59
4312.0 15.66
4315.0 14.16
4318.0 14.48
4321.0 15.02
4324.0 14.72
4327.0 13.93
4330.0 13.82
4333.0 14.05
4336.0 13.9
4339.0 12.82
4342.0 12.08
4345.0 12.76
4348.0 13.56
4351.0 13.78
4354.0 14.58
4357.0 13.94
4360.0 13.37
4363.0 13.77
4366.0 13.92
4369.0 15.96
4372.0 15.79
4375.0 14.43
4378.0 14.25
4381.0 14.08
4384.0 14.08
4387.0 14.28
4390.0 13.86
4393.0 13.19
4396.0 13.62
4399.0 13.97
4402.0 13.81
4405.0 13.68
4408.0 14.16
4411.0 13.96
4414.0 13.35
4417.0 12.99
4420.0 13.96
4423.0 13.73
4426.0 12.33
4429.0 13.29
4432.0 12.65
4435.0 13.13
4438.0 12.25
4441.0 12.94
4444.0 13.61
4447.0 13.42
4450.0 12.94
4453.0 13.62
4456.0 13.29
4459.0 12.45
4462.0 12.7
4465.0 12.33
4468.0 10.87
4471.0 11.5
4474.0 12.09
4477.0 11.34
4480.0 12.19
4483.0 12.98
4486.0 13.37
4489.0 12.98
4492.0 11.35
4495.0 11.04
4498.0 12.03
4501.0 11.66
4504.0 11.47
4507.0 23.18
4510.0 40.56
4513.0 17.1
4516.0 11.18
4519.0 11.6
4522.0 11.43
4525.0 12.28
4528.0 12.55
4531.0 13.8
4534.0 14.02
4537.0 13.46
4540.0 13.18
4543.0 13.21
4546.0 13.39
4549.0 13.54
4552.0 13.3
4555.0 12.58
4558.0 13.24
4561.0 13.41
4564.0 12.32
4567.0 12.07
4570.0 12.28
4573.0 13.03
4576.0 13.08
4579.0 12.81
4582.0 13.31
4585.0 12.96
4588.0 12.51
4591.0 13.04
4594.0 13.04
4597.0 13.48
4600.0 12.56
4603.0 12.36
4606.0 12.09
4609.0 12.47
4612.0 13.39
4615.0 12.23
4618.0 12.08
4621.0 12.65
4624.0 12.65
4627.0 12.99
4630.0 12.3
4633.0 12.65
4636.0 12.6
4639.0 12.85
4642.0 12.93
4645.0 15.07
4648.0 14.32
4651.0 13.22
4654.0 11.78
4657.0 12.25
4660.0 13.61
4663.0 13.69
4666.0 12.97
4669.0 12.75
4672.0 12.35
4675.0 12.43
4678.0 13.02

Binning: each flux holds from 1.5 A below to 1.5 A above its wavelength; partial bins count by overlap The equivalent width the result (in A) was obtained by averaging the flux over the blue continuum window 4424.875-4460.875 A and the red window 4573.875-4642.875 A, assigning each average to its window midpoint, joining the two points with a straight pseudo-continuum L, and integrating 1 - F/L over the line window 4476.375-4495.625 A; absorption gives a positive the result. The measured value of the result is 1.0 A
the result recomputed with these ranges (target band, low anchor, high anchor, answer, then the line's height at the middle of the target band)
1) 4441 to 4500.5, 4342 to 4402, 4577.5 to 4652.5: 4.98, 13.6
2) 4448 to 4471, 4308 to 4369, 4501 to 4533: 4.42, 15.5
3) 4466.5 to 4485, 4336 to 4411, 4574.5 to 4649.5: 2.20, 13.5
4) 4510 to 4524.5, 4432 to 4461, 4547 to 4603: -3.00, 13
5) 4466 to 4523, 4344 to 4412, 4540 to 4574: -3.84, 13.3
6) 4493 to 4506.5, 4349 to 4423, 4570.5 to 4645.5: 1.00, 13.4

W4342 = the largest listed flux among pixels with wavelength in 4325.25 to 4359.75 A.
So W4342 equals 14.58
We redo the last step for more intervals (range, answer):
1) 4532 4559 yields 14.02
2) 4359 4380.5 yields 15.96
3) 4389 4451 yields 14.16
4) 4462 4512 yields 40.56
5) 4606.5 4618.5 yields 13.39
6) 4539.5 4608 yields 13.54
